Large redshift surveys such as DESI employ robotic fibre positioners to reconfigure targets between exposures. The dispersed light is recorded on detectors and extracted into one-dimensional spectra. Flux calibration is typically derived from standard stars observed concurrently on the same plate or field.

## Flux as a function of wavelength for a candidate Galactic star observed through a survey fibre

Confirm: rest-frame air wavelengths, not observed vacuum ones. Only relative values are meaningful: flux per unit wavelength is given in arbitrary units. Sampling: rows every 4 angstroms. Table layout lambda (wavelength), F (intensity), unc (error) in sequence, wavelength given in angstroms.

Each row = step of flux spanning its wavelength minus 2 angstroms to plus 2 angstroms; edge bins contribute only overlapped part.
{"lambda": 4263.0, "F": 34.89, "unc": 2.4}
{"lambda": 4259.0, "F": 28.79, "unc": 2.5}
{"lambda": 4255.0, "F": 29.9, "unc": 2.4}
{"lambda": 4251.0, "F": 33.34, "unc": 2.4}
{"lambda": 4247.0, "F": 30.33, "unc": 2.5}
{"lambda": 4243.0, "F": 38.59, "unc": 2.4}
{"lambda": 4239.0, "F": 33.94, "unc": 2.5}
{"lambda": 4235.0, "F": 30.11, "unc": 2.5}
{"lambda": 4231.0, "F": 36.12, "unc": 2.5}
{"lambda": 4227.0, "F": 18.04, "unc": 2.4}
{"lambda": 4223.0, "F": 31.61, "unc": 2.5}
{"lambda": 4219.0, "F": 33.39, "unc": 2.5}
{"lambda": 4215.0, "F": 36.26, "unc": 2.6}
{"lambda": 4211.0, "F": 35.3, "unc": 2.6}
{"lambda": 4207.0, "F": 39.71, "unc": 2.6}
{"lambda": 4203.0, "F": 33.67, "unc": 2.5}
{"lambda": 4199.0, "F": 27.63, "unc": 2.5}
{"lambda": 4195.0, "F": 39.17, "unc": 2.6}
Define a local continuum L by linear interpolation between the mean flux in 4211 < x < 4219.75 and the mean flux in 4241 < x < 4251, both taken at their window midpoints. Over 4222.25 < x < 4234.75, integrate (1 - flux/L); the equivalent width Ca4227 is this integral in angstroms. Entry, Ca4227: 2.2 angstroms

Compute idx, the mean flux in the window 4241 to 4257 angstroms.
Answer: 33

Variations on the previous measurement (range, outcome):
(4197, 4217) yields 34.5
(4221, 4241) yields 30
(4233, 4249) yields 33.2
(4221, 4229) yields 24.8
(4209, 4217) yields 35.8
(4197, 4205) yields 30.6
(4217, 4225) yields 32.5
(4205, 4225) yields 35.3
